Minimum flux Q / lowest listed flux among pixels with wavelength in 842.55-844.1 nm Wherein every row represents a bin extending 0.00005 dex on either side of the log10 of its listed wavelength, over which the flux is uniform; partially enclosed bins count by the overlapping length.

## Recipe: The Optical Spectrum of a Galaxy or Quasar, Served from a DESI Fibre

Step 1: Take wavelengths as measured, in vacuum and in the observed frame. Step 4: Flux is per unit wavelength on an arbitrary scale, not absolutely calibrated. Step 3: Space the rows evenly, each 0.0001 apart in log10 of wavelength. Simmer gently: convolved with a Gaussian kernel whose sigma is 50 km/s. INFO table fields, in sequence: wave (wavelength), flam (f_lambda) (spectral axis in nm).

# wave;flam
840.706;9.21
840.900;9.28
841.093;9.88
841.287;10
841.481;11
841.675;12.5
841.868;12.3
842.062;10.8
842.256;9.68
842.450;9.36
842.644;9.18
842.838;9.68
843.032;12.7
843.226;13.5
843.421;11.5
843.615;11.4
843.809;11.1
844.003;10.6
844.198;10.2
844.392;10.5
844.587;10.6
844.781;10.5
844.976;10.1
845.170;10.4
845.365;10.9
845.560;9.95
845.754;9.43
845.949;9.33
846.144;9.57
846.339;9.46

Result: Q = 9.18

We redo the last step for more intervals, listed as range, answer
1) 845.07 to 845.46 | 10.4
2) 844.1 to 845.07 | 10.1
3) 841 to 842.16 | 9.88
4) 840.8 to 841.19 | 9.28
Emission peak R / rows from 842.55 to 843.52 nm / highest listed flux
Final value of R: 13.5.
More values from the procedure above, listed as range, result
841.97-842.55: 10.8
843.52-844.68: 11.4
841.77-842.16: 12.3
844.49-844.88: 10.6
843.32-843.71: 11.5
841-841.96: 12.5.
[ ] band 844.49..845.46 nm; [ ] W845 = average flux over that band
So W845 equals 10.5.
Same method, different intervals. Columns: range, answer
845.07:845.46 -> 10.6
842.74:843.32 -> 12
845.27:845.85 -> 10.1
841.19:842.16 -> 11.3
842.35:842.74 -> 9.27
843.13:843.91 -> 11.9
